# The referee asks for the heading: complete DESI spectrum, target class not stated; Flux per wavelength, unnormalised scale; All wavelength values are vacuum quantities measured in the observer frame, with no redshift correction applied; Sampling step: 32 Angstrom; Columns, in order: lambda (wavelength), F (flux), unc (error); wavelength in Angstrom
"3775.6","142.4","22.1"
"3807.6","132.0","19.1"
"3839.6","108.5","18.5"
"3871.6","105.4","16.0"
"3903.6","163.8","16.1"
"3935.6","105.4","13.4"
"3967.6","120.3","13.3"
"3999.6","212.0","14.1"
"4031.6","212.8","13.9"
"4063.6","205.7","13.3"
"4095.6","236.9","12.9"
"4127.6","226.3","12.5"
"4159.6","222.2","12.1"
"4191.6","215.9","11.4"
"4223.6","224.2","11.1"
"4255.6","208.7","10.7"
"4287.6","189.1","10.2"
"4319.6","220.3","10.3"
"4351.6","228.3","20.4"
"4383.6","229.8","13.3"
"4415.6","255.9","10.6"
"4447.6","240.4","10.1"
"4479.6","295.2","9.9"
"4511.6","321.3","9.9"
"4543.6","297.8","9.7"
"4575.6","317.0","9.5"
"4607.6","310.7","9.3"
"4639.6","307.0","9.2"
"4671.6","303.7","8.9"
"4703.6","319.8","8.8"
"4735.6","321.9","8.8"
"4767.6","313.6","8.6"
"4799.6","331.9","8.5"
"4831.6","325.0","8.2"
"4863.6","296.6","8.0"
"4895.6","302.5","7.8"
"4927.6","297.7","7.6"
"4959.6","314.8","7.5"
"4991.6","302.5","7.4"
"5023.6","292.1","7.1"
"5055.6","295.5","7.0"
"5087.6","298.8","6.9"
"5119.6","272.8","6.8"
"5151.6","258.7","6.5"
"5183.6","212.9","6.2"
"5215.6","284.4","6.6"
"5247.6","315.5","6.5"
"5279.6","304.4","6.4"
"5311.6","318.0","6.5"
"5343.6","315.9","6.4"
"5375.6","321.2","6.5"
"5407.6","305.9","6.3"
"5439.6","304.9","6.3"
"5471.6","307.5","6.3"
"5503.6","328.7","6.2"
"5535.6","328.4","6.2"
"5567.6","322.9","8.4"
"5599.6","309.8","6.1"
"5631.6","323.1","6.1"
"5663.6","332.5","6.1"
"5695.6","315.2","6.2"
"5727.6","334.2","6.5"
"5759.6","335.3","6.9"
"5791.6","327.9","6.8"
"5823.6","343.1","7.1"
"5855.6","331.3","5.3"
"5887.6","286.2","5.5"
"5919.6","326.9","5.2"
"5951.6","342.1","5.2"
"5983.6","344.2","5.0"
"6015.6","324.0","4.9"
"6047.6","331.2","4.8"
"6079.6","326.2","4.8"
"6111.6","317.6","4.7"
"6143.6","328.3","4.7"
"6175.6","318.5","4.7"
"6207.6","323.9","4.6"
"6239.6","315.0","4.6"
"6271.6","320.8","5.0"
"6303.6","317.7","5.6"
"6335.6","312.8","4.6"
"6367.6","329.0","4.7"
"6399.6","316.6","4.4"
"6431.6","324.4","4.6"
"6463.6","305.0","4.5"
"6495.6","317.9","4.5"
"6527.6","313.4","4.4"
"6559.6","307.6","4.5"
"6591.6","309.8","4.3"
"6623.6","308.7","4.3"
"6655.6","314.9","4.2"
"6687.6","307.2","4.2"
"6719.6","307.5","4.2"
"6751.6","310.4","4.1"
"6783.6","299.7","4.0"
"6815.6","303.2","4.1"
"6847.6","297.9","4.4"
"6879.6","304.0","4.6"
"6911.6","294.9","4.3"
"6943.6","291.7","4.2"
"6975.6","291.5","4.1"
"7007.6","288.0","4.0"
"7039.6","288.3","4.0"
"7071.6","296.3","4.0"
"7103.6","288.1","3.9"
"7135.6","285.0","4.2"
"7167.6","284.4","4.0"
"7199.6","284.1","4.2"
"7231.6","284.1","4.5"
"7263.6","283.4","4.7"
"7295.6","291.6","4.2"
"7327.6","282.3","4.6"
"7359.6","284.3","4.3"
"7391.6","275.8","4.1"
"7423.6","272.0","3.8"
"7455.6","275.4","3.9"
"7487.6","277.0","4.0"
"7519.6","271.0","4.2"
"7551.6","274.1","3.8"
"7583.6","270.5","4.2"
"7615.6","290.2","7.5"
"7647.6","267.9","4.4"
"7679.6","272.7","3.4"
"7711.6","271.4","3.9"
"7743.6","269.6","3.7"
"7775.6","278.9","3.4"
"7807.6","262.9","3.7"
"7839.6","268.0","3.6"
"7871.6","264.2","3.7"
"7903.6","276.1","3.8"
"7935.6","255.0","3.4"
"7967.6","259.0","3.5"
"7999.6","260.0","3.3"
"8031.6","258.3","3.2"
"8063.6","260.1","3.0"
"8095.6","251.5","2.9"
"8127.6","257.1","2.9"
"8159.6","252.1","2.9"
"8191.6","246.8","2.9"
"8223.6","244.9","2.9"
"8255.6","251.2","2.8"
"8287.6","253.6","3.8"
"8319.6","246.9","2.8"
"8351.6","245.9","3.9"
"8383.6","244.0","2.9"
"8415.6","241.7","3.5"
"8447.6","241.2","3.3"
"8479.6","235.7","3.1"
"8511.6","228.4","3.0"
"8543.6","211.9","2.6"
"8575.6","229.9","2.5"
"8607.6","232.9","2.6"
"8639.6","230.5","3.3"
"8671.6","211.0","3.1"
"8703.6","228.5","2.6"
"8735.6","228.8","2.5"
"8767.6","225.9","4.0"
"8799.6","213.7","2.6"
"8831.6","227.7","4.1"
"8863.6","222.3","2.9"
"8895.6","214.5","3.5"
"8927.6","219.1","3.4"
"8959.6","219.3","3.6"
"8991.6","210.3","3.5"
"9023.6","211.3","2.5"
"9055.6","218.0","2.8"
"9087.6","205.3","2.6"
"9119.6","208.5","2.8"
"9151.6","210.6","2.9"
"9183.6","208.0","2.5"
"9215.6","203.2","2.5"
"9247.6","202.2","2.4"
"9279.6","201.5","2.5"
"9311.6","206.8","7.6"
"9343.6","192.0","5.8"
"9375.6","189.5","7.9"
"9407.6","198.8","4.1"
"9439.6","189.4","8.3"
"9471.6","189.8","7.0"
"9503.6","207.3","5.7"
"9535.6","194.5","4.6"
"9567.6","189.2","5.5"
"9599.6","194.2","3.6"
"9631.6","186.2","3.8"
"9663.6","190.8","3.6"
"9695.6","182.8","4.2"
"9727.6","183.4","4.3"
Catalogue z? 0.000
